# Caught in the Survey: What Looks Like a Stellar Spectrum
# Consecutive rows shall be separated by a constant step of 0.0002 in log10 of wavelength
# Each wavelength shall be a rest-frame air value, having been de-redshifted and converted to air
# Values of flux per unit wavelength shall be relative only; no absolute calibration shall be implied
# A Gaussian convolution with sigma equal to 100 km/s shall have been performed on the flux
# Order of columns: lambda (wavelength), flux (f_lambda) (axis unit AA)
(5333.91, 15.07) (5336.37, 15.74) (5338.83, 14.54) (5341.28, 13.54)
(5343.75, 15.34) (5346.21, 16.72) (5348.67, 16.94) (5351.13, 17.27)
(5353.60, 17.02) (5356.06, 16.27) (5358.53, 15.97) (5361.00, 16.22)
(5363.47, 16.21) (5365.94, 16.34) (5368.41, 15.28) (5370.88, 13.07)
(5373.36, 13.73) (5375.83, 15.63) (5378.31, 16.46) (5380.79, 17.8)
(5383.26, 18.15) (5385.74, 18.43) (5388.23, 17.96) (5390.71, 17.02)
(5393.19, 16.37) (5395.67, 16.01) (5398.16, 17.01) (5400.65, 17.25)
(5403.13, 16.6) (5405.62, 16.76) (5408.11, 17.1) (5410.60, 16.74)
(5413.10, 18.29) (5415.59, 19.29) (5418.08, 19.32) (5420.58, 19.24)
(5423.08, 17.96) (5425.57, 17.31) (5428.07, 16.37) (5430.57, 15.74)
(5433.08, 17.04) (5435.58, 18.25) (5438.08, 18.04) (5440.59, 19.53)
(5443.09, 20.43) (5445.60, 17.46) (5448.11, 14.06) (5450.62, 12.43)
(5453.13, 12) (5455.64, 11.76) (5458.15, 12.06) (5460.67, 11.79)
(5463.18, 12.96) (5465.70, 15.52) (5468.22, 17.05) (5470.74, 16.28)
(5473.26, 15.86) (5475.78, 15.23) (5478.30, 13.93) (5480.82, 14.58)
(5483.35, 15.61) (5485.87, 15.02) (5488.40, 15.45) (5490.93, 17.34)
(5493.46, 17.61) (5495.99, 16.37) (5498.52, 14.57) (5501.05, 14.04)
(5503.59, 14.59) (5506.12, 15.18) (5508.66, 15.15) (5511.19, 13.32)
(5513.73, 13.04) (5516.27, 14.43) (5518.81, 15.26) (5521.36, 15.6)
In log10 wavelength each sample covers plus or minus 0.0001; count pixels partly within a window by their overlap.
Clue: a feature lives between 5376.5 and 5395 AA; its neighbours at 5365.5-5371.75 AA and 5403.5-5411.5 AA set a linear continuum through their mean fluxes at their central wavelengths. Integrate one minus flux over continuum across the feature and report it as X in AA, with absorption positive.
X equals -1.9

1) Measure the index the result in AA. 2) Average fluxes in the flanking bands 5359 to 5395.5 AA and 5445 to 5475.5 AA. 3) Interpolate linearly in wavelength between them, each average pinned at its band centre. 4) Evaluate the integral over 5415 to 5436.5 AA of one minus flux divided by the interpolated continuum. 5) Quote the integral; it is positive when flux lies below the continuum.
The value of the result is -3.97 AA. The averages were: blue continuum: 16.3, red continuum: 14.1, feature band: 17.8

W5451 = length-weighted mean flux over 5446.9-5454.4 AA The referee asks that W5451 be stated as 12.8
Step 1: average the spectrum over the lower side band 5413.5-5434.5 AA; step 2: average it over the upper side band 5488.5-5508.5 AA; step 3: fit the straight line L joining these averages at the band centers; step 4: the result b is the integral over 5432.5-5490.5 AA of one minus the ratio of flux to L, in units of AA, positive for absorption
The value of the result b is 4.8 AA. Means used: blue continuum 17.8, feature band 15.3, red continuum 15.6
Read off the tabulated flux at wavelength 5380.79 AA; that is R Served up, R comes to 17.8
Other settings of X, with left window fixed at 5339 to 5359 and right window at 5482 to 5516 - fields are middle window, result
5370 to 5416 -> -3.0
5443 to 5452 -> 0.0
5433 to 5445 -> -2.5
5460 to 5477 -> 0.3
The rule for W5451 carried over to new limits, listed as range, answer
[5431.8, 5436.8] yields 17.6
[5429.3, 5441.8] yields 17.7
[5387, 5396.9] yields 16.9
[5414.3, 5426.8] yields 18.6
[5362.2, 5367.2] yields 16.3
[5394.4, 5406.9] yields 16.7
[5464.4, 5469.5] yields 16.2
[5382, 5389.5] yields 18.2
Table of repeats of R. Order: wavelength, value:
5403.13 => 16.6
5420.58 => 19.24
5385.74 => 18.43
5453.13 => 12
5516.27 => 14.43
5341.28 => 13.54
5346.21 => 16.72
